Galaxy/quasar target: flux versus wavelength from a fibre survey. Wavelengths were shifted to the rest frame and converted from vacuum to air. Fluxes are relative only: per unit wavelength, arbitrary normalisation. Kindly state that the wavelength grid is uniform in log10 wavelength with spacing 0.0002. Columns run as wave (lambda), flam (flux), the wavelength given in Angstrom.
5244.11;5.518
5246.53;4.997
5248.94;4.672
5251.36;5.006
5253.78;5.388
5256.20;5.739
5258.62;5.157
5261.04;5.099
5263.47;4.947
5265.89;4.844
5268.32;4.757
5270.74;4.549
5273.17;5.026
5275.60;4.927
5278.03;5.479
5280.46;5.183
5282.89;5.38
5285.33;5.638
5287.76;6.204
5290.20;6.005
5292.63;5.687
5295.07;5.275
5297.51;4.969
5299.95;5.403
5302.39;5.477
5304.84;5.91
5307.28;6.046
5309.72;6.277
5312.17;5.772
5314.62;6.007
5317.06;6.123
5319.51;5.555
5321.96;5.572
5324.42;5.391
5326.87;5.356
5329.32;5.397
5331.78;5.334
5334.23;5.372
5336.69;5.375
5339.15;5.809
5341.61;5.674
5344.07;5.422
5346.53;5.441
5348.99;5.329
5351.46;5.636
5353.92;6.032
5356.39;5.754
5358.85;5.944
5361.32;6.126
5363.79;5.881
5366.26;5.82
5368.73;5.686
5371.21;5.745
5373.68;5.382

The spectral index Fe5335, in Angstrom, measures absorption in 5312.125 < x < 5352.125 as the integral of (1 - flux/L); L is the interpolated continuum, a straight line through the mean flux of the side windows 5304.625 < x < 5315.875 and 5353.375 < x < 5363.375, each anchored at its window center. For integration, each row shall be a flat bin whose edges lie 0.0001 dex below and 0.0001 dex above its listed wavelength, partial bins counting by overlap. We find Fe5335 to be 2.9 Angstrom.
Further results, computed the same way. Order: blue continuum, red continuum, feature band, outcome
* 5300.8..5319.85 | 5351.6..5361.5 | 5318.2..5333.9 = 1.26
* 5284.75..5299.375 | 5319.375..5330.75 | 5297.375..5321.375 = -1.13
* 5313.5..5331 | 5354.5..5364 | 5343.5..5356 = 0.57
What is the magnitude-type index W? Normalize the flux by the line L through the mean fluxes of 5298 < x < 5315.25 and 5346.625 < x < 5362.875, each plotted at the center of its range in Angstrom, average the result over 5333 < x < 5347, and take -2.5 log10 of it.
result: 0.05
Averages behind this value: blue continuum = 5.8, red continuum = 5.78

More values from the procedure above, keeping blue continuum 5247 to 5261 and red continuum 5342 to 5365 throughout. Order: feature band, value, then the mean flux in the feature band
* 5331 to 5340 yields 0.03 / 5.47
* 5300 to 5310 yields -0.07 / 5.83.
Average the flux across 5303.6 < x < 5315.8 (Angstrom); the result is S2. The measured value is 6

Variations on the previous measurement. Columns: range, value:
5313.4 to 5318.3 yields 6.07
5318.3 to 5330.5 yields 5.45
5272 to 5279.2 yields 5.14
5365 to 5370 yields 5.75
